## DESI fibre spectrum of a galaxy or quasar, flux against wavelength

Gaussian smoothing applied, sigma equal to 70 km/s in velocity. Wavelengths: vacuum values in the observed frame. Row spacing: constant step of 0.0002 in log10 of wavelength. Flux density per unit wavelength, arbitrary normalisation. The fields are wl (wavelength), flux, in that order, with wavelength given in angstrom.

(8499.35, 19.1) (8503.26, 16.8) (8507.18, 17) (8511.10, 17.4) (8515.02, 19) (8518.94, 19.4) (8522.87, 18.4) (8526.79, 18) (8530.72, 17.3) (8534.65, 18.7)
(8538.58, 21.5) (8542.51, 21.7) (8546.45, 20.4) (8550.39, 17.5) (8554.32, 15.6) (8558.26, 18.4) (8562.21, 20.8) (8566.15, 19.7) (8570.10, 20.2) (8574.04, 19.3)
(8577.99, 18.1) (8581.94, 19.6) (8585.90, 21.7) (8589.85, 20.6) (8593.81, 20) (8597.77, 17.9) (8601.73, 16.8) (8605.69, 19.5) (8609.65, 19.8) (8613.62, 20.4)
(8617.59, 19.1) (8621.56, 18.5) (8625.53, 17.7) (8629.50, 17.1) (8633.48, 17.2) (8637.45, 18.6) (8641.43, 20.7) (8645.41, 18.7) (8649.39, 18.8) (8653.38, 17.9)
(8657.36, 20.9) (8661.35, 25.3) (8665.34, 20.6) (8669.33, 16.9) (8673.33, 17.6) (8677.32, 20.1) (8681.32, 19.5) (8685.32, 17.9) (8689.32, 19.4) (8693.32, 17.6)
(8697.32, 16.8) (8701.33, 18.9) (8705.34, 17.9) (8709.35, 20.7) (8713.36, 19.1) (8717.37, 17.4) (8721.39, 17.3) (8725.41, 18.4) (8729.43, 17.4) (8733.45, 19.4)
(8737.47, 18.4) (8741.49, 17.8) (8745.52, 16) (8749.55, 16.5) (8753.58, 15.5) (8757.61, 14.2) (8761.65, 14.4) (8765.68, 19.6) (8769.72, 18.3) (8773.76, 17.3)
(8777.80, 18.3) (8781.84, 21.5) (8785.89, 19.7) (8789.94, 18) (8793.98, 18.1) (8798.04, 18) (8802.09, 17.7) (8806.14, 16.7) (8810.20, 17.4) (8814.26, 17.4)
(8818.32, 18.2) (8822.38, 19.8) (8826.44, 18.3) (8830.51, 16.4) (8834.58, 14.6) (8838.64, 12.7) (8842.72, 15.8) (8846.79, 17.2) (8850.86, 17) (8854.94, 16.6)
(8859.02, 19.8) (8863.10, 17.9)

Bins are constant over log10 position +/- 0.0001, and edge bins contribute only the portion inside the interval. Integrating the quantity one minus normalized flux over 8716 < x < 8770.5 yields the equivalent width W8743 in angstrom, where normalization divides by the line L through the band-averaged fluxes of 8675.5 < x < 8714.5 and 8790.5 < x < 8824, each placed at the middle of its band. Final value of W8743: 3.7 angstrom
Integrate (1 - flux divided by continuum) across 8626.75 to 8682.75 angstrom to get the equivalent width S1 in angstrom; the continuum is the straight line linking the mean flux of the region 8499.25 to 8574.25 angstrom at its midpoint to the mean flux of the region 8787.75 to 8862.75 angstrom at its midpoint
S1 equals -3.4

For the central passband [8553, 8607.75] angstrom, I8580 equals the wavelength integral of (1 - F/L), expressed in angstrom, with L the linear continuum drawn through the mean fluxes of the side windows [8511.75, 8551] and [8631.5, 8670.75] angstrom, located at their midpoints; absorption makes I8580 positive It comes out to 0.4 angstrom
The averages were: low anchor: 19.2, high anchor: 19.6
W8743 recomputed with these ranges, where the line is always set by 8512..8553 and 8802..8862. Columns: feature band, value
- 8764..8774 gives -0.6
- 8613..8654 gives -0.4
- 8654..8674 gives -2.3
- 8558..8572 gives -0.8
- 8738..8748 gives 0.3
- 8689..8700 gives 0.1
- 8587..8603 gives -0.4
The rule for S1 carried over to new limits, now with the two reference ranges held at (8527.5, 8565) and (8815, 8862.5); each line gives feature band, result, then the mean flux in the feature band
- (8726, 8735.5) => -0.3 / 18.4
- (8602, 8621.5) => -0.8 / 19.3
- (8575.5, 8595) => -1.2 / 20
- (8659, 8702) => -2.5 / 19.2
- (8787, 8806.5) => -0.7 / 17.9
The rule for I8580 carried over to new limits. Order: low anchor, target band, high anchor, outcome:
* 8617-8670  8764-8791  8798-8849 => -2.31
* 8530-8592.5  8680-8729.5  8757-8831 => 0.52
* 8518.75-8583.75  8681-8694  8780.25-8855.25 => -0.25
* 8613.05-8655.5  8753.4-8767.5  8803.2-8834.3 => 1.54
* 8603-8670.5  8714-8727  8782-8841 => 0.42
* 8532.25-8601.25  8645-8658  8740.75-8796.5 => -0.21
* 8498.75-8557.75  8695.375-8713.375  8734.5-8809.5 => -0.81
